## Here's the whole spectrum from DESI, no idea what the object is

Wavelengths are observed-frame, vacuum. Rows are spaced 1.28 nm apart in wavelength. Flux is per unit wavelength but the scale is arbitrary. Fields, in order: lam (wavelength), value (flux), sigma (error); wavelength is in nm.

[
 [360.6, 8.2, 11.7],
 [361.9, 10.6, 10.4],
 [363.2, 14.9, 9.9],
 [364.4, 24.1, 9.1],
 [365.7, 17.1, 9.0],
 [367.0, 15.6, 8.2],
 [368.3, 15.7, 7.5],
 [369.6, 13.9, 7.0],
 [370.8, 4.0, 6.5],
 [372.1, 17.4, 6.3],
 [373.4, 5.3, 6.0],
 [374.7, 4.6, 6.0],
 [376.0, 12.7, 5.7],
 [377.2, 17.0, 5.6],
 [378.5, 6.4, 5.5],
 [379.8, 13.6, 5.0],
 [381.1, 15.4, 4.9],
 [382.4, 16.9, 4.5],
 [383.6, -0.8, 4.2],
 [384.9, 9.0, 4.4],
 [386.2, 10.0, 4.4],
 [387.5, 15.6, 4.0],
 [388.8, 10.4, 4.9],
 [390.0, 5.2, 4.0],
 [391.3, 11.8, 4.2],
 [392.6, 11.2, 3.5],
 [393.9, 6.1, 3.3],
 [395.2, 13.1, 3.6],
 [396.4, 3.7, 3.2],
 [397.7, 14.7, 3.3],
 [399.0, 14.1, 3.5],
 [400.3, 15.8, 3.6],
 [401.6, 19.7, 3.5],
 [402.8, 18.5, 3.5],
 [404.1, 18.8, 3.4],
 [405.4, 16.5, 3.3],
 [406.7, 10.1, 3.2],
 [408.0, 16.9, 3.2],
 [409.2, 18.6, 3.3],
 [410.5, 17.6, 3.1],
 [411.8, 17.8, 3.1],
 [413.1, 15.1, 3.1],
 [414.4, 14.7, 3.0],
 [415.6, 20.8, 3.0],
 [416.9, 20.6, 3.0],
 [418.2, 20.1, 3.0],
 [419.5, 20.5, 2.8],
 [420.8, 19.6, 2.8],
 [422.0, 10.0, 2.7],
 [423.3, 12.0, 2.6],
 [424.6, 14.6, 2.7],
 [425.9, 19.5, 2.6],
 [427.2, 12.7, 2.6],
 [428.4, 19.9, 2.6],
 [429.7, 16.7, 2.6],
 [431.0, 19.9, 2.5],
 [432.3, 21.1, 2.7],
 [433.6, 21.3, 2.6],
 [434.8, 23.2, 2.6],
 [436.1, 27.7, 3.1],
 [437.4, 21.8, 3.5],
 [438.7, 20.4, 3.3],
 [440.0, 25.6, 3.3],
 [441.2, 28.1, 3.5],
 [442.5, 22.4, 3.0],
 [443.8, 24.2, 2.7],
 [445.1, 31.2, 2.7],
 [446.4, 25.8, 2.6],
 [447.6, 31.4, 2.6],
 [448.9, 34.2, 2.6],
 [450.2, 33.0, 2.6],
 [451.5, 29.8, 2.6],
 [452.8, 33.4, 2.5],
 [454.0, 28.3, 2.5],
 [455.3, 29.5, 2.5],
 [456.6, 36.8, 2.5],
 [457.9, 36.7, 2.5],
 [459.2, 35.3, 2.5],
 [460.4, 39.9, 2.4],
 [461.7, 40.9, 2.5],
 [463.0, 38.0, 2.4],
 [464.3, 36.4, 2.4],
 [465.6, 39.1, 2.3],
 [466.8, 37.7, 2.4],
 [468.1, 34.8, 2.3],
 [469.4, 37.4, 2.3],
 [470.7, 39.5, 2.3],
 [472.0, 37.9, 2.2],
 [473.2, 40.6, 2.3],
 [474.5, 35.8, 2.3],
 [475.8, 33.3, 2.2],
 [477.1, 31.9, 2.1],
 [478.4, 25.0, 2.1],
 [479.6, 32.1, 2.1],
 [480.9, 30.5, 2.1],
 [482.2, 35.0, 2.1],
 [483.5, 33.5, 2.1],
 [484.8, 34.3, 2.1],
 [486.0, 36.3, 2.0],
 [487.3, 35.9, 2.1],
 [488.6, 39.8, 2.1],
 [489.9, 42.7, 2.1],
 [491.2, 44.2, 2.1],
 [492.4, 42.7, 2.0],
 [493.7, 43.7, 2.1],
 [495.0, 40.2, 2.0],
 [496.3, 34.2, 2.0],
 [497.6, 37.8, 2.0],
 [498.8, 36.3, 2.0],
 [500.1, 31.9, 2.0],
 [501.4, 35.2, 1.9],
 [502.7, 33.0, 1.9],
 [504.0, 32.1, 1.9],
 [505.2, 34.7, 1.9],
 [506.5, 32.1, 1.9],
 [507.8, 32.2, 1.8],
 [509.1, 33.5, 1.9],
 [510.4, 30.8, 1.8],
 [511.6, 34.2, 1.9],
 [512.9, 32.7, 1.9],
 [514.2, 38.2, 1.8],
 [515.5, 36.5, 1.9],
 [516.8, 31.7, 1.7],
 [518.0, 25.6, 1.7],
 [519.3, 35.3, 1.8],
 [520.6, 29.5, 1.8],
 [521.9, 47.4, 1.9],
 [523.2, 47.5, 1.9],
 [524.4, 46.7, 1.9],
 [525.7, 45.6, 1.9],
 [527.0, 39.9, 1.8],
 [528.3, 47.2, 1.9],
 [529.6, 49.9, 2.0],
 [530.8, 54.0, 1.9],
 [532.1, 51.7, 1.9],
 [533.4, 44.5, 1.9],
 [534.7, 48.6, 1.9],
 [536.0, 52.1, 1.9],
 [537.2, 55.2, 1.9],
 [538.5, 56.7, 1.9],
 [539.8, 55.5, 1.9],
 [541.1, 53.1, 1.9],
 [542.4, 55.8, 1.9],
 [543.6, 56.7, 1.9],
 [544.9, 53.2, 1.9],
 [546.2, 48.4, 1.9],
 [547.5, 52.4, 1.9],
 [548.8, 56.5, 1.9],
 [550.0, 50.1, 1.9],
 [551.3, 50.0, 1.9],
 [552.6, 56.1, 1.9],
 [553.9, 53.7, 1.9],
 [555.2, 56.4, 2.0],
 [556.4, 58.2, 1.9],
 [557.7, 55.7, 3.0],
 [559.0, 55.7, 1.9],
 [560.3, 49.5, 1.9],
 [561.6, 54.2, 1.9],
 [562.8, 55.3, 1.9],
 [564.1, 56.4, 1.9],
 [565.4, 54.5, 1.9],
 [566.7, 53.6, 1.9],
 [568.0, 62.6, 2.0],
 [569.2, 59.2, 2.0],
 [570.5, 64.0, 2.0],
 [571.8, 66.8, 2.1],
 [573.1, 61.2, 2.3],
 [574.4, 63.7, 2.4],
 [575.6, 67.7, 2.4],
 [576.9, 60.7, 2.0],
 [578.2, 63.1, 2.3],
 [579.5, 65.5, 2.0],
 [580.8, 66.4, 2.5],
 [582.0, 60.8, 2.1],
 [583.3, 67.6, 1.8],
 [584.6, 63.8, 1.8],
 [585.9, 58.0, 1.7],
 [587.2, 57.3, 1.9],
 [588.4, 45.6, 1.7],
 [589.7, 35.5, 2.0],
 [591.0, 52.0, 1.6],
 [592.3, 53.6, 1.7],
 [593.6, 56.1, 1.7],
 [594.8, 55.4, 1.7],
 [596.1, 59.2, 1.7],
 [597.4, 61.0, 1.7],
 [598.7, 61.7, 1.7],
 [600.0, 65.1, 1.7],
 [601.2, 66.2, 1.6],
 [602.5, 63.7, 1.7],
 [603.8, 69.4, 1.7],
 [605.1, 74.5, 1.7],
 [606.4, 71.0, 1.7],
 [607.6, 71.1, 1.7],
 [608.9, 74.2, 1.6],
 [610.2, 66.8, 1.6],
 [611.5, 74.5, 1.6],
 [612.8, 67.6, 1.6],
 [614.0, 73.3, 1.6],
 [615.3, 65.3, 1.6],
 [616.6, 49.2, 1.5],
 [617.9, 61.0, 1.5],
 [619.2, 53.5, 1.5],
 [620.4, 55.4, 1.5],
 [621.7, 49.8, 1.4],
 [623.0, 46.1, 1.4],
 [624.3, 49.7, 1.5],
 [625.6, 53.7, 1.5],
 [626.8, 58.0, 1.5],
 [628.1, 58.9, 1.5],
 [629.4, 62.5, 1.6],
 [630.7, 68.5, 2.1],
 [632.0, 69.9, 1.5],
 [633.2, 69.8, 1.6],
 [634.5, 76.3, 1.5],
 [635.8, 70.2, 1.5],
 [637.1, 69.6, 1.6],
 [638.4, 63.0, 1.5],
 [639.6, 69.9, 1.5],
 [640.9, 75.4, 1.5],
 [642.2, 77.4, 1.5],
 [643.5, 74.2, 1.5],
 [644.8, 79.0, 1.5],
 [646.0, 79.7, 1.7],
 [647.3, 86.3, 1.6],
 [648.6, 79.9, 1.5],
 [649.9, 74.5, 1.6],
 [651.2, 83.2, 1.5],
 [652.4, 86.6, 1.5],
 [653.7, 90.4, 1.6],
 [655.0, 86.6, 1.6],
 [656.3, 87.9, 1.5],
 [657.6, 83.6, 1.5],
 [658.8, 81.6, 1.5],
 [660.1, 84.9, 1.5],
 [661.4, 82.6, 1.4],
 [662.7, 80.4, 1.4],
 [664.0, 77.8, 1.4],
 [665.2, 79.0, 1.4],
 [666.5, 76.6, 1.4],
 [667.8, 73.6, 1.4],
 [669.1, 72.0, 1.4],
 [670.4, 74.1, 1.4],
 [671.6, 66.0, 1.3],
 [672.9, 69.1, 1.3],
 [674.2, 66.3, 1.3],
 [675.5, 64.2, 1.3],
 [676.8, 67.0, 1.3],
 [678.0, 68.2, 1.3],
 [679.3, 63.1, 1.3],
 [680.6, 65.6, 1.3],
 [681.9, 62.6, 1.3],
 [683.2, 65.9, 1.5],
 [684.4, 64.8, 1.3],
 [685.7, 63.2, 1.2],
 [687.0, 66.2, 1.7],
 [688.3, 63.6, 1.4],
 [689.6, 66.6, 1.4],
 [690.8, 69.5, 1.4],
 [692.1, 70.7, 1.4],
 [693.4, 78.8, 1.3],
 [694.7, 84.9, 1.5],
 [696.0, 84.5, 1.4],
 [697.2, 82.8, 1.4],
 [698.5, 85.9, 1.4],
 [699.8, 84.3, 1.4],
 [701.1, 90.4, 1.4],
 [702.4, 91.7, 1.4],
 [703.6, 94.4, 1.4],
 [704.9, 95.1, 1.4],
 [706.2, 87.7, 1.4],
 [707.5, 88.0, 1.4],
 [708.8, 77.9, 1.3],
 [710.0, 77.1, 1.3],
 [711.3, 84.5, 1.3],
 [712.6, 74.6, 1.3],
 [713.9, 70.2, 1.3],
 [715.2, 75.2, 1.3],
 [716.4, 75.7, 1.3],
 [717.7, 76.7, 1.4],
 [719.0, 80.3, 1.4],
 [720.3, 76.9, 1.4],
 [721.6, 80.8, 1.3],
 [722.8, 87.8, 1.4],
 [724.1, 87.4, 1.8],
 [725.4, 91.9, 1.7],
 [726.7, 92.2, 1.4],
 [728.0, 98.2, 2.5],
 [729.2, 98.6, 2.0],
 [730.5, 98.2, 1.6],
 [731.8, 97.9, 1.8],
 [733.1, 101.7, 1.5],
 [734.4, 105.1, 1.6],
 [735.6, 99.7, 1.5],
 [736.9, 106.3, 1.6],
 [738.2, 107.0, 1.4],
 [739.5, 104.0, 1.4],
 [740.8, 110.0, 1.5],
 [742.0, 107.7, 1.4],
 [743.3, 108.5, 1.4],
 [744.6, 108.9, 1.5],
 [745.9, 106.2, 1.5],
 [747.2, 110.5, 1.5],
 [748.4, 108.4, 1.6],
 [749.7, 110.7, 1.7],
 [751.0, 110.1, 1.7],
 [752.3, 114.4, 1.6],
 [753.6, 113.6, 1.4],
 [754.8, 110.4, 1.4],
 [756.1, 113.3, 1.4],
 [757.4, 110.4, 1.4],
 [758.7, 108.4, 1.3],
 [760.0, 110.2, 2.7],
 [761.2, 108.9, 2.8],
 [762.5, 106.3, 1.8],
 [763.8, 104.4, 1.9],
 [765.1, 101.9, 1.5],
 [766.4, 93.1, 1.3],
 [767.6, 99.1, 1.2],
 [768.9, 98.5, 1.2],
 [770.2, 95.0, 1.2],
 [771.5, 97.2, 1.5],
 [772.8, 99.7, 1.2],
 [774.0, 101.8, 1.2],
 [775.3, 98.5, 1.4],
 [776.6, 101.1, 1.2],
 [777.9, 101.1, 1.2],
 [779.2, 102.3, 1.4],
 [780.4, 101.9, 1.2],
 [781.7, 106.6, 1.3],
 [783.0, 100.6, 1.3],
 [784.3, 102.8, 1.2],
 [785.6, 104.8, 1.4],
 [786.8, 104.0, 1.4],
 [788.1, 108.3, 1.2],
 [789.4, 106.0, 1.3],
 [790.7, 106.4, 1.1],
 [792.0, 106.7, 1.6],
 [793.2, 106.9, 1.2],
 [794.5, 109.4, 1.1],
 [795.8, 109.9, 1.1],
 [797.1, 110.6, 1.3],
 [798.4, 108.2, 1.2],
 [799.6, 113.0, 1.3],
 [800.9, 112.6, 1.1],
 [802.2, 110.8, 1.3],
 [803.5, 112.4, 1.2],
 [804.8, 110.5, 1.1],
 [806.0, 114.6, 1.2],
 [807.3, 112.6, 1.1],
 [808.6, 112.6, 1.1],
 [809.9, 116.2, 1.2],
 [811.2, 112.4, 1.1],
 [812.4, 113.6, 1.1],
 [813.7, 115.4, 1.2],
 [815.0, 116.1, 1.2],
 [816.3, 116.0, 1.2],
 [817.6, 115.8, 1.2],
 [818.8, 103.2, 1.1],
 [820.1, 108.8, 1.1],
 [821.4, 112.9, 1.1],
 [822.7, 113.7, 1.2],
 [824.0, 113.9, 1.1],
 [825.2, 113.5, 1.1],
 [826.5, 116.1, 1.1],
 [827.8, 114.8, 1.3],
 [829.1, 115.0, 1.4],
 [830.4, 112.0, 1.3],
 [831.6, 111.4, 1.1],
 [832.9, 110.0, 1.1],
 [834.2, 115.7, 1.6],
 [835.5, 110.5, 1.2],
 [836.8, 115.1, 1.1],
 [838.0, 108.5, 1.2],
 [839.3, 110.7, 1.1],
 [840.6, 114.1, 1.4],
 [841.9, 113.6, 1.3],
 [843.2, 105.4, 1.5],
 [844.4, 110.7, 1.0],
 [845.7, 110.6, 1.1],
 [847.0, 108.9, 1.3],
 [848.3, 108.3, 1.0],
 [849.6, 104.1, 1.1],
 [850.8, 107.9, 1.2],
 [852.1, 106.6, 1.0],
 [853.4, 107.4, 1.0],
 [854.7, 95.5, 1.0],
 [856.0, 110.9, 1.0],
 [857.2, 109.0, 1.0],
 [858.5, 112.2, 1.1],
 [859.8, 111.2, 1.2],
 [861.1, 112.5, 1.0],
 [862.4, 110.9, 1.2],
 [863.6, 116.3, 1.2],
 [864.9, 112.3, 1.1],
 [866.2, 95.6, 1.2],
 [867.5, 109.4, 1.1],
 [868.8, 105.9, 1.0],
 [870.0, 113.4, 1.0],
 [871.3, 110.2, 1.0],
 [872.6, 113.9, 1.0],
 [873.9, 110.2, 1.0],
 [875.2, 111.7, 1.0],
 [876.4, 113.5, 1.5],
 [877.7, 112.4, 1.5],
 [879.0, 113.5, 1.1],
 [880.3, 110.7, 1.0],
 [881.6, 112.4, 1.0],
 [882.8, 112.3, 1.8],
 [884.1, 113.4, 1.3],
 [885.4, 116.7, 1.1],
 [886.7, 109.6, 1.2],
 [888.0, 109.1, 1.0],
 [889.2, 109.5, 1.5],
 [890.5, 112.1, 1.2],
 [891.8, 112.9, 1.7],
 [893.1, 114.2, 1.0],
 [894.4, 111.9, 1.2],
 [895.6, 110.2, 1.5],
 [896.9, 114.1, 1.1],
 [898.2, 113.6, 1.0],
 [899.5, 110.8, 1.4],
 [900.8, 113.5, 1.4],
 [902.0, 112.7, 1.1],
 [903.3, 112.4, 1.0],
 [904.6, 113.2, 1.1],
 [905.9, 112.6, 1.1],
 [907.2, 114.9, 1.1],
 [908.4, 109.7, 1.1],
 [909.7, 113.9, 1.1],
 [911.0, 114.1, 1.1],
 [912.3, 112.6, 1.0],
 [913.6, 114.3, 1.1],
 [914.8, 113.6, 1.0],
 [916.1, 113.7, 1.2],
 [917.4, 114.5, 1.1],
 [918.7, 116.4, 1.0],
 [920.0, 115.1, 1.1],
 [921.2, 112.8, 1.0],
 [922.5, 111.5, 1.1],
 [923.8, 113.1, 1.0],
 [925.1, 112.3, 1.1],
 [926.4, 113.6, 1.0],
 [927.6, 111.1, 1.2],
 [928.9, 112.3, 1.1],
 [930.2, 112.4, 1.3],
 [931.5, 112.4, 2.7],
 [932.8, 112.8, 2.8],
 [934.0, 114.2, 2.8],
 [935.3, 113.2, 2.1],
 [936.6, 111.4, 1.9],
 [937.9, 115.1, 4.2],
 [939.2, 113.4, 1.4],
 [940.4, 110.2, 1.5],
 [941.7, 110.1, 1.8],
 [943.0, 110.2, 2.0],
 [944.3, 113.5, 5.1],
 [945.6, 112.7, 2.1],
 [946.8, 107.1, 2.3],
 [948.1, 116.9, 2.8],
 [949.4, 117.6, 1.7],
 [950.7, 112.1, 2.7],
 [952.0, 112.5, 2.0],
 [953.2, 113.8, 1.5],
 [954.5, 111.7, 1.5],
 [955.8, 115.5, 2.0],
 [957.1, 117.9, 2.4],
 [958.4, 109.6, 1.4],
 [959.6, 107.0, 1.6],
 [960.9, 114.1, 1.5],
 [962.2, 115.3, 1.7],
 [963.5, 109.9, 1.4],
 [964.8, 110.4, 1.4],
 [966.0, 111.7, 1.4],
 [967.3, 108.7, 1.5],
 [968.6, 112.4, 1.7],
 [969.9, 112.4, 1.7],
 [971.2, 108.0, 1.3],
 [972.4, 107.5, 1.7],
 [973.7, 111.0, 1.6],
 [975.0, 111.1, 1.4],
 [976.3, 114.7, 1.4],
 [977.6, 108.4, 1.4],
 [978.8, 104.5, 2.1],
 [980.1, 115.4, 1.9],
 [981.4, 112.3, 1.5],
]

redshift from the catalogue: 0.000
